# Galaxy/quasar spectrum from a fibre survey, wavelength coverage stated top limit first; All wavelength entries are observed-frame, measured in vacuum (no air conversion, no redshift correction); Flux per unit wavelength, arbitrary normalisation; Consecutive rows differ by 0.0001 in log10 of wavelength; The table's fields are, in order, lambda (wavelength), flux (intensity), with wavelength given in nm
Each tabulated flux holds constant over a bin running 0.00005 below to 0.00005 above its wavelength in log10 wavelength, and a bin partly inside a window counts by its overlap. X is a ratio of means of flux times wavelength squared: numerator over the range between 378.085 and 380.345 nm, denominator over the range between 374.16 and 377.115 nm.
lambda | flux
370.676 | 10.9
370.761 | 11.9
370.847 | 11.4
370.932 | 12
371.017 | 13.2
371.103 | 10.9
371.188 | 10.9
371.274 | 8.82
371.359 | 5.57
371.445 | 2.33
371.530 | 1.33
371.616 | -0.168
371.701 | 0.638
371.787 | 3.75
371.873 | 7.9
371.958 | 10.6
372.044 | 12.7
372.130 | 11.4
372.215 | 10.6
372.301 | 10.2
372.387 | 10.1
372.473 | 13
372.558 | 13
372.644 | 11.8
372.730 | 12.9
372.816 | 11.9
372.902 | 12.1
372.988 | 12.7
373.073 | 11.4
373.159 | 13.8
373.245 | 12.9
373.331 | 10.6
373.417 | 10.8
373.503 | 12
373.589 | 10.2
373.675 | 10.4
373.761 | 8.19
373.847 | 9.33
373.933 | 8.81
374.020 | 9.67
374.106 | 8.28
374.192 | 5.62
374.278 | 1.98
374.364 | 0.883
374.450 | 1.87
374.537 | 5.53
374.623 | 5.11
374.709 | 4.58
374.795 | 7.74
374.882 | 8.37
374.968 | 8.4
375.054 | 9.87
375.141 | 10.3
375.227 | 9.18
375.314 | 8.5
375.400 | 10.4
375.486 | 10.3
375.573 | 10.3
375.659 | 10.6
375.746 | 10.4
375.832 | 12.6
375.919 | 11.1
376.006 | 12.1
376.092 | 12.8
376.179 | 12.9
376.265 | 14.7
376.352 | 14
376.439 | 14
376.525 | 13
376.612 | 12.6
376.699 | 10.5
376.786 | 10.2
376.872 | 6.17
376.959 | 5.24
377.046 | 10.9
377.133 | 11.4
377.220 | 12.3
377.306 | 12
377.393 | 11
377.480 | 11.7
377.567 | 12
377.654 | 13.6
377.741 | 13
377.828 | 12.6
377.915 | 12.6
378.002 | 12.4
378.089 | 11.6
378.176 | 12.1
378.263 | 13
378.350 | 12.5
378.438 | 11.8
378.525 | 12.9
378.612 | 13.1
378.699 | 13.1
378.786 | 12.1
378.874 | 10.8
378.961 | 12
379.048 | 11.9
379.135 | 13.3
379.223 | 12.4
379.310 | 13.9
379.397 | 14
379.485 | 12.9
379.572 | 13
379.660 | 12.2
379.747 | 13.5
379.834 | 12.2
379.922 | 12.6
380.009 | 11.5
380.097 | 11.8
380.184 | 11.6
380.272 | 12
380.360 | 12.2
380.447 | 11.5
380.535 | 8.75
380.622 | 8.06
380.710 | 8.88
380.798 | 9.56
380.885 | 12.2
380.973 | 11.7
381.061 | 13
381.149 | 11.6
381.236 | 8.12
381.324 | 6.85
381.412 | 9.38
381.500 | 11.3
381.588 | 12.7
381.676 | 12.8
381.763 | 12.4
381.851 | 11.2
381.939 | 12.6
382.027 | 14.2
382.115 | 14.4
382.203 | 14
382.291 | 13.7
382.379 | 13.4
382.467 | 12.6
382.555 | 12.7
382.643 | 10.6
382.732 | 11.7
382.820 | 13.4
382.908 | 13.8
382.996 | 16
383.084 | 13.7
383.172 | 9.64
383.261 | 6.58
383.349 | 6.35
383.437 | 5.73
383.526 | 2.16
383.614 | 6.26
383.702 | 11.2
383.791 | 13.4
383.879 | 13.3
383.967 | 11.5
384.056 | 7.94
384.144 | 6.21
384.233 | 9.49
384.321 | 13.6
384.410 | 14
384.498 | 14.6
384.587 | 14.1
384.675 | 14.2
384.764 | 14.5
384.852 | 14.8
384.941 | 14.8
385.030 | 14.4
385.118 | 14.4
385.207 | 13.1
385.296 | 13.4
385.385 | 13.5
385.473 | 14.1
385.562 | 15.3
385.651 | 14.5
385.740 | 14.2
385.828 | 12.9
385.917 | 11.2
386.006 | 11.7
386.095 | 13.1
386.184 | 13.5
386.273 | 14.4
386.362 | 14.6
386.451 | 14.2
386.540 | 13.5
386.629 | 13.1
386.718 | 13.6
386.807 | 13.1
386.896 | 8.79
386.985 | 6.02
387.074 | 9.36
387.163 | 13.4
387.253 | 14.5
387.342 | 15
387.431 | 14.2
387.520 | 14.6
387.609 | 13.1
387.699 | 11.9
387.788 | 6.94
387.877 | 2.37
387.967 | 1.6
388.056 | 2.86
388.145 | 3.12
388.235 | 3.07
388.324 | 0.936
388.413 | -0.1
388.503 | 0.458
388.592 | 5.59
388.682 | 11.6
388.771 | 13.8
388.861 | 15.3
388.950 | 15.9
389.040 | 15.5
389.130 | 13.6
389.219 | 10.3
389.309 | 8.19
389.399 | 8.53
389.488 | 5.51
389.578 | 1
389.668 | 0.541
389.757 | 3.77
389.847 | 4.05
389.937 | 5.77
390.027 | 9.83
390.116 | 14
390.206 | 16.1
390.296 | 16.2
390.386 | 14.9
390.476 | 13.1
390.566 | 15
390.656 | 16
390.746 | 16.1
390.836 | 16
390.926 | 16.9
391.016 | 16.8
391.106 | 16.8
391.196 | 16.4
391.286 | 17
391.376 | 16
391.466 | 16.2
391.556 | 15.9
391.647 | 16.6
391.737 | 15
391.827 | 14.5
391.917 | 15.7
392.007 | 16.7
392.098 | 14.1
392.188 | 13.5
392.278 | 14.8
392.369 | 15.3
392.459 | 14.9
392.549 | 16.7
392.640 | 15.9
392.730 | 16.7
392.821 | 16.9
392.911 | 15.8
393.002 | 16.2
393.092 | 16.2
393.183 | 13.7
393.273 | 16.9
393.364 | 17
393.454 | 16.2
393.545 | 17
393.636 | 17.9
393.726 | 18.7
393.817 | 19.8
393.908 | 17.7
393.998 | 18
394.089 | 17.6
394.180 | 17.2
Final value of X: 1.37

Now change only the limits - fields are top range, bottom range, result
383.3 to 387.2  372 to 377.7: 1.25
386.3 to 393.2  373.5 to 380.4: 1.19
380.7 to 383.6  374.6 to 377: 1.12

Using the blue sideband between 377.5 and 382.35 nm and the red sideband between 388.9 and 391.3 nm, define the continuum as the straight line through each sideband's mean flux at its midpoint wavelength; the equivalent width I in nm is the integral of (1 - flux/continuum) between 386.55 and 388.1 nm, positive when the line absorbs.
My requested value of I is 0.211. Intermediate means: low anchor 12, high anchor 11.9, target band 10.3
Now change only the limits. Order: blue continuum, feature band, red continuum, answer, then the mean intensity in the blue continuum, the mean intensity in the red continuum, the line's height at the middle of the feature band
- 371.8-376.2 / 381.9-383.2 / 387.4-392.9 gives -0.288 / 9.72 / 11.7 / 10.8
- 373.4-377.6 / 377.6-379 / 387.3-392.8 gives -0.344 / 9.6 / 11.7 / 9.99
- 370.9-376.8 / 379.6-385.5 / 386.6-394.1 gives -0.301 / 9.52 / 12.6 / 11.1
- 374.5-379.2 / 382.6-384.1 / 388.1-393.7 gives 0.211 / 11.1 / 12.8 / 11.9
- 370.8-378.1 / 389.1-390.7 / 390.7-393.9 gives 0.586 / 9.84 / 16.2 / 15.4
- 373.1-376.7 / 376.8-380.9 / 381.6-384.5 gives -0.496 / 9.65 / 11.3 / 10.5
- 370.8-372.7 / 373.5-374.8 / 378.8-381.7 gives 0.382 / 8.76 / 11.5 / 9.54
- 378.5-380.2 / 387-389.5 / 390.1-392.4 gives 0.987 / 12.6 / 15.6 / 14.8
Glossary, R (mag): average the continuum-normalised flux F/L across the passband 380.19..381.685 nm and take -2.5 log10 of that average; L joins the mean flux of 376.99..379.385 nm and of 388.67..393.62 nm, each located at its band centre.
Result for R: 0.19 mag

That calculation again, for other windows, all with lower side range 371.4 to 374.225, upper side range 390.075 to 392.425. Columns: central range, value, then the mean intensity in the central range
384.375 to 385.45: -0.05 mag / 14.2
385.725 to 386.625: 0.05 mag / 13.3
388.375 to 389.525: 0.47 mag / 9.64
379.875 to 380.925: 0.10 mag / 10.9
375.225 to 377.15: -0.05 mag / 11.1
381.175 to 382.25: 0.07 mag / 11.7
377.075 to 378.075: -0.11 mag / 12.2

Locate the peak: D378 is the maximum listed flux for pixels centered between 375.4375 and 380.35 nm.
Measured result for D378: 14.7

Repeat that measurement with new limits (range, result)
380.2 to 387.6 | 16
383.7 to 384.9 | 14.8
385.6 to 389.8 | 15.9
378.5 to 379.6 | 14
